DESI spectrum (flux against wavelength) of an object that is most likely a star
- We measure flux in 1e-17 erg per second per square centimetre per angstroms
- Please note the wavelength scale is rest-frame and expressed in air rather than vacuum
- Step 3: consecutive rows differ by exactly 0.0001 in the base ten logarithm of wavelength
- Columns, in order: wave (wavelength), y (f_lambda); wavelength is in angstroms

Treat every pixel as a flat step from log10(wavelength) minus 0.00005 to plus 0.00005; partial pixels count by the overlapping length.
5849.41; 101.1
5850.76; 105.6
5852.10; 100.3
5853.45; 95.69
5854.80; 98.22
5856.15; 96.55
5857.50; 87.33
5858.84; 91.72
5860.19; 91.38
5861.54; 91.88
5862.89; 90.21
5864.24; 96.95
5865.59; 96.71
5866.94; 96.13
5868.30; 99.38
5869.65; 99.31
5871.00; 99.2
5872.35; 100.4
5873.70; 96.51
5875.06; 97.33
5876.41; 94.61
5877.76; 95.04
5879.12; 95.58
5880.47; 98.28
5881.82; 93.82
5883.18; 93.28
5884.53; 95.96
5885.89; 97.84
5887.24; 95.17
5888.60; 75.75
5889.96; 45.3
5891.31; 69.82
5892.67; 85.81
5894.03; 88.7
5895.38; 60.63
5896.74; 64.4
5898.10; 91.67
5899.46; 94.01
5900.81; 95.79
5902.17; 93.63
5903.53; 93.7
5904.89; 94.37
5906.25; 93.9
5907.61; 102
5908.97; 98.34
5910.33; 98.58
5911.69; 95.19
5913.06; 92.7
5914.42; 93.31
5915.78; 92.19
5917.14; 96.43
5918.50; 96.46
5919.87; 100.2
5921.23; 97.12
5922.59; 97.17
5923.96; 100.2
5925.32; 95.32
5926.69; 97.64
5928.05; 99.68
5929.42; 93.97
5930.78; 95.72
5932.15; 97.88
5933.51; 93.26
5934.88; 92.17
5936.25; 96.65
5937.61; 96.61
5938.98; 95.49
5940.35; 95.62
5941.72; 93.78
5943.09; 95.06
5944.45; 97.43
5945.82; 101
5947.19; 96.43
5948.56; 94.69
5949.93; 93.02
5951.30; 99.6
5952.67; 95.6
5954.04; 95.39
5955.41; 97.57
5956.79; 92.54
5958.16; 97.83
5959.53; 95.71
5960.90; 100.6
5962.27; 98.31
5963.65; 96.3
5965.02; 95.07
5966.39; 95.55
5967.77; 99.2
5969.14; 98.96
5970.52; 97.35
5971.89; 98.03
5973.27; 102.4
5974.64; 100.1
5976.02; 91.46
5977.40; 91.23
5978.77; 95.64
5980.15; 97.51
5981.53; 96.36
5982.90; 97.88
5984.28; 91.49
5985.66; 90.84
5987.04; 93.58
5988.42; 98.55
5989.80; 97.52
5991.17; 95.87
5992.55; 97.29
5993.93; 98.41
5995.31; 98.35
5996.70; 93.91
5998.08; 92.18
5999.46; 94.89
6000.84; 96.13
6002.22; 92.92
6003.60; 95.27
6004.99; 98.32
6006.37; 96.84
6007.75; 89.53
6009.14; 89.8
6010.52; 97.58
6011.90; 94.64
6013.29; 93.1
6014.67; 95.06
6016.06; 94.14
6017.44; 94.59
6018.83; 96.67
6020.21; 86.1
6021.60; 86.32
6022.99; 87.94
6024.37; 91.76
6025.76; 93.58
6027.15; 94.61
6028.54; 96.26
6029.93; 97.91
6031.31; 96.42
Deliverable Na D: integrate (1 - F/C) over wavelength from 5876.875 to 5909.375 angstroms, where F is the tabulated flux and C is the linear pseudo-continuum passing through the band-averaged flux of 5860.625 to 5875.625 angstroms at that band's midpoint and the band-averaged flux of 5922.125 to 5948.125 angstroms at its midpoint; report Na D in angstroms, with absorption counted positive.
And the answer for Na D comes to 2.86 angstroms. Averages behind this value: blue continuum 96.6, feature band 88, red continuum 96.3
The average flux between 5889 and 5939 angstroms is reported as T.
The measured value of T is 91.4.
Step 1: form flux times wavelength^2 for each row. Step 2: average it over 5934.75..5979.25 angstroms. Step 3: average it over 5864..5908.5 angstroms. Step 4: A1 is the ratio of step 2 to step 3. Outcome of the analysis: 1.09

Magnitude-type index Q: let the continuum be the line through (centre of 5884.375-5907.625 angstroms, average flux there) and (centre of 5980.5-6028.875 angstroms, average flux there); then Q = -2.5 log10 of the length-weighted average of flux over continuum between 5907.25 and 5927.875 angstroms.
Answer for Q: -0.12 mag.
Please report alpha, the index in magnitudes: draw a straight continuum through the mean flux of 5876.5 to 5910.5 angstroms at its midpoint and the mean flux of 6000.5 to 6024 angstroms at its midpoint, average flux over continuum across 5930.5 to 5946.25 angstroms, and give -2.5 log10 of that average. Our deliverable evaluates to -0.07 mag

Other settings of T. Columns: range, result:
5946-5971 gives 96.7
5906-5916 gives 96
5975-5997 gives 95.4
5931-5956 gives 96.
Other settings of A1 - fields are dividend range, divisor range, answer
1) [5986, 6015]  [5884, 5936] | 1.08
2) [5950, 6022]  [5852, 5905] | 1.09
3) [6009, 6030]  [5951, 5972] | 0.98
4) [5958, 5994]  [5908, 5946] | 1.02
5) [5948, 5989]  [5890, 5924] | 1.09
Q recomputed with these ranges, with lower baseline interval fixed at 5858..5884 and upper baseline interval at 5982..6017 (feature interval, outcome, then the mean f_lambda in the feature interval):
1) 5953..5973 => -0.02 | 97.1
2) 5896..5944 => 0.01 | 94.8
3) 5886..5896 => 0.25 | 75.9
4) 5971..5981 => -0.02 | 96.6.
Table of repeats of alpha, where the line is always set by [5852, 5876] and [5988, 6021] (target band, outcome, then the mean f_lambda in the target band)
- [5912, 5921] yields 0.00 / 95.3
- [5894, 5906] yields 0.11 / 86.5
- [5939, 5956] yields -0.01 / 96.2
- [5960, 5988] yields -0.02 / 96.4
